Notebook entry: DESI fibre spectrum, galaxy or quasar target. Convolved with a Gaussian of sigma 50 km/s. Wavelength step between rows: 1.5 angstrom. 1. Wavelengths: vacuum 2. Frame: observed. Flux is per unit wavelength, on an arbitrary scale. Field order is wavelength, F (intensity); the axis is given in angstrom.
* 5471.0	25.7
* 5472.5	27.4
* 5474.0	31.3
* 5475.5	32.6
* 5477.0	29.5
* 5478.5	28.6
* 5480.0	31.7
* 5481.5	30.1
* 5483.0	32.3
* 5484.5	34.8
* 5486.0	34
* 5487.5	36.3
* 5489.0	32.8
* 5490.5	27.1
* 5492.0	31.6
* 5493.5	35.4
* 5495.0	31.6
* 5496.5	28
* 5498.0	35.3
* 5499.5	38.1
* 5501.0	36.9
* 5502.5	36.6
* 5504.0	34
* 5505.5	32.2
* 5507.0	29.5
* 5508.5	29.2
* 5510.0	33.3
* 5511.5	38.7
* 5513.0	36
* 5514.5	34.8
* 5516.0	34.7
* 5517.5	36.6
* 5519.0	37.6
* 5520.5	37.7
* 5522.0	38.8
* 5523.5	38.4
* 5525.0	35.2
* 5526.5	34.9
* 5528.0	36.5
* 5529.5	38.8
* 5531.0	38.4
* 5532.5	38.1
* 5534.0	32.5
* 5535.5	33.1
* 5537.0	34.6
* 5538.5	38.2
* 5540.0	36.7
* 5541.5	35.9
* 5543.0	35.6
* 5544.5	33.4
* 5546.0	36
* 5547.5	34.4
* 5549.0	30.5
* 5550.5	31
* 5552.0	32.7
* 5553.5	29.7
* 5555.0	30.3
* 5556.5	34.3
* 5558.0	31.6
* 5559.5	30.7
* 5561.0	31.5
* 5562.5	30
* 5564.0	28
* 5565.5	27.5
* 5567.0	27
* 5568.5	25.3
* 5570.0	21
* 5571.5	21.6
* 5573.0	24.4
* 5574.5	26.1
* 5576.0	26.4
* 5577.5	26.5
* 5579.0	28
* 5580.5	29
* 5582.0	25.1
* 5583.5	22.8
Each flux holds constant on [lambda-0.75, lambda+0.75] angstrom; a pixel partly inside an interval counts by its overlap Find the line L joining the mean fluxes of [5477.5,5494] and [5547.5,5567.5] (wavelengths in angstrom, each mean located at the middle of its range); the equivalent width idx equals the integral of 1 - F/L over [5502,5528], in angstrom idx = -3.1 angstrom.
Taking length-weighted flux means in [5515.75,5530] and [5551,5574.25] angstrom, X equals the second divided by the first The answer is 0.77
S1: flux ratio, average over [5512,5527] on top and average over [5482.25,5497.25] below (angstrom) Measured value 1.13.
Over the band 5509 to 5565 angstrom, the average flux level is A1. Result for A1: 34.5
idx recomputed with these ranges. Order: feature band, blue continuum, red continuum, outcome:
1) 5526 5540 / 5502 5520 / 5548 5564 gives -1.4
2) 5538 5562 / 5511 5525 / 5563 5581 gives -2.2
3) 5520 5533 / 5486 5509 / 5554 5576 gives -2.8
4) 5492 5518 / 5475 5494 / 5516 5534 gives 0.4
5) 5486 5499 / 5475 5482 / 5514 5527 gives 0.0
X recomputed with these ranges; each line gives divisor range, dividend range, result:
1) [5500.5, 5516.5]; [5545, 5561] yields 0.94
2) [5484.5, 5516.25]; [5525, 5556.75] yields 1.03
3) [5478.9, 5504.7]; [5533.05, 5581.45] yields 0.91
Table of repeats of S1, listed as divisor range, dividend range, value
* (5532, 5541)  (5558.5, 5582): 0.76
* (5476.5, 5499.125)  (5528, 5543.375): 1.13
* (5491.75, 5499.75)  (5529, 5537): 1.08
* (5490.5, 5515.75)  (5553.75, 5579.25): 0.82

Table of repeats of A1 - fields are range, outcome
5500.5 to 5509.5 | 33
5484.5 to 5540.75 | 34.9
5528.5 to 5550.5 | 35.3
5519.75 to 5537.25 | 36.5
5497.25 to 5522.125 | 35.2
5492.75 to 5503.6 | 34.5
